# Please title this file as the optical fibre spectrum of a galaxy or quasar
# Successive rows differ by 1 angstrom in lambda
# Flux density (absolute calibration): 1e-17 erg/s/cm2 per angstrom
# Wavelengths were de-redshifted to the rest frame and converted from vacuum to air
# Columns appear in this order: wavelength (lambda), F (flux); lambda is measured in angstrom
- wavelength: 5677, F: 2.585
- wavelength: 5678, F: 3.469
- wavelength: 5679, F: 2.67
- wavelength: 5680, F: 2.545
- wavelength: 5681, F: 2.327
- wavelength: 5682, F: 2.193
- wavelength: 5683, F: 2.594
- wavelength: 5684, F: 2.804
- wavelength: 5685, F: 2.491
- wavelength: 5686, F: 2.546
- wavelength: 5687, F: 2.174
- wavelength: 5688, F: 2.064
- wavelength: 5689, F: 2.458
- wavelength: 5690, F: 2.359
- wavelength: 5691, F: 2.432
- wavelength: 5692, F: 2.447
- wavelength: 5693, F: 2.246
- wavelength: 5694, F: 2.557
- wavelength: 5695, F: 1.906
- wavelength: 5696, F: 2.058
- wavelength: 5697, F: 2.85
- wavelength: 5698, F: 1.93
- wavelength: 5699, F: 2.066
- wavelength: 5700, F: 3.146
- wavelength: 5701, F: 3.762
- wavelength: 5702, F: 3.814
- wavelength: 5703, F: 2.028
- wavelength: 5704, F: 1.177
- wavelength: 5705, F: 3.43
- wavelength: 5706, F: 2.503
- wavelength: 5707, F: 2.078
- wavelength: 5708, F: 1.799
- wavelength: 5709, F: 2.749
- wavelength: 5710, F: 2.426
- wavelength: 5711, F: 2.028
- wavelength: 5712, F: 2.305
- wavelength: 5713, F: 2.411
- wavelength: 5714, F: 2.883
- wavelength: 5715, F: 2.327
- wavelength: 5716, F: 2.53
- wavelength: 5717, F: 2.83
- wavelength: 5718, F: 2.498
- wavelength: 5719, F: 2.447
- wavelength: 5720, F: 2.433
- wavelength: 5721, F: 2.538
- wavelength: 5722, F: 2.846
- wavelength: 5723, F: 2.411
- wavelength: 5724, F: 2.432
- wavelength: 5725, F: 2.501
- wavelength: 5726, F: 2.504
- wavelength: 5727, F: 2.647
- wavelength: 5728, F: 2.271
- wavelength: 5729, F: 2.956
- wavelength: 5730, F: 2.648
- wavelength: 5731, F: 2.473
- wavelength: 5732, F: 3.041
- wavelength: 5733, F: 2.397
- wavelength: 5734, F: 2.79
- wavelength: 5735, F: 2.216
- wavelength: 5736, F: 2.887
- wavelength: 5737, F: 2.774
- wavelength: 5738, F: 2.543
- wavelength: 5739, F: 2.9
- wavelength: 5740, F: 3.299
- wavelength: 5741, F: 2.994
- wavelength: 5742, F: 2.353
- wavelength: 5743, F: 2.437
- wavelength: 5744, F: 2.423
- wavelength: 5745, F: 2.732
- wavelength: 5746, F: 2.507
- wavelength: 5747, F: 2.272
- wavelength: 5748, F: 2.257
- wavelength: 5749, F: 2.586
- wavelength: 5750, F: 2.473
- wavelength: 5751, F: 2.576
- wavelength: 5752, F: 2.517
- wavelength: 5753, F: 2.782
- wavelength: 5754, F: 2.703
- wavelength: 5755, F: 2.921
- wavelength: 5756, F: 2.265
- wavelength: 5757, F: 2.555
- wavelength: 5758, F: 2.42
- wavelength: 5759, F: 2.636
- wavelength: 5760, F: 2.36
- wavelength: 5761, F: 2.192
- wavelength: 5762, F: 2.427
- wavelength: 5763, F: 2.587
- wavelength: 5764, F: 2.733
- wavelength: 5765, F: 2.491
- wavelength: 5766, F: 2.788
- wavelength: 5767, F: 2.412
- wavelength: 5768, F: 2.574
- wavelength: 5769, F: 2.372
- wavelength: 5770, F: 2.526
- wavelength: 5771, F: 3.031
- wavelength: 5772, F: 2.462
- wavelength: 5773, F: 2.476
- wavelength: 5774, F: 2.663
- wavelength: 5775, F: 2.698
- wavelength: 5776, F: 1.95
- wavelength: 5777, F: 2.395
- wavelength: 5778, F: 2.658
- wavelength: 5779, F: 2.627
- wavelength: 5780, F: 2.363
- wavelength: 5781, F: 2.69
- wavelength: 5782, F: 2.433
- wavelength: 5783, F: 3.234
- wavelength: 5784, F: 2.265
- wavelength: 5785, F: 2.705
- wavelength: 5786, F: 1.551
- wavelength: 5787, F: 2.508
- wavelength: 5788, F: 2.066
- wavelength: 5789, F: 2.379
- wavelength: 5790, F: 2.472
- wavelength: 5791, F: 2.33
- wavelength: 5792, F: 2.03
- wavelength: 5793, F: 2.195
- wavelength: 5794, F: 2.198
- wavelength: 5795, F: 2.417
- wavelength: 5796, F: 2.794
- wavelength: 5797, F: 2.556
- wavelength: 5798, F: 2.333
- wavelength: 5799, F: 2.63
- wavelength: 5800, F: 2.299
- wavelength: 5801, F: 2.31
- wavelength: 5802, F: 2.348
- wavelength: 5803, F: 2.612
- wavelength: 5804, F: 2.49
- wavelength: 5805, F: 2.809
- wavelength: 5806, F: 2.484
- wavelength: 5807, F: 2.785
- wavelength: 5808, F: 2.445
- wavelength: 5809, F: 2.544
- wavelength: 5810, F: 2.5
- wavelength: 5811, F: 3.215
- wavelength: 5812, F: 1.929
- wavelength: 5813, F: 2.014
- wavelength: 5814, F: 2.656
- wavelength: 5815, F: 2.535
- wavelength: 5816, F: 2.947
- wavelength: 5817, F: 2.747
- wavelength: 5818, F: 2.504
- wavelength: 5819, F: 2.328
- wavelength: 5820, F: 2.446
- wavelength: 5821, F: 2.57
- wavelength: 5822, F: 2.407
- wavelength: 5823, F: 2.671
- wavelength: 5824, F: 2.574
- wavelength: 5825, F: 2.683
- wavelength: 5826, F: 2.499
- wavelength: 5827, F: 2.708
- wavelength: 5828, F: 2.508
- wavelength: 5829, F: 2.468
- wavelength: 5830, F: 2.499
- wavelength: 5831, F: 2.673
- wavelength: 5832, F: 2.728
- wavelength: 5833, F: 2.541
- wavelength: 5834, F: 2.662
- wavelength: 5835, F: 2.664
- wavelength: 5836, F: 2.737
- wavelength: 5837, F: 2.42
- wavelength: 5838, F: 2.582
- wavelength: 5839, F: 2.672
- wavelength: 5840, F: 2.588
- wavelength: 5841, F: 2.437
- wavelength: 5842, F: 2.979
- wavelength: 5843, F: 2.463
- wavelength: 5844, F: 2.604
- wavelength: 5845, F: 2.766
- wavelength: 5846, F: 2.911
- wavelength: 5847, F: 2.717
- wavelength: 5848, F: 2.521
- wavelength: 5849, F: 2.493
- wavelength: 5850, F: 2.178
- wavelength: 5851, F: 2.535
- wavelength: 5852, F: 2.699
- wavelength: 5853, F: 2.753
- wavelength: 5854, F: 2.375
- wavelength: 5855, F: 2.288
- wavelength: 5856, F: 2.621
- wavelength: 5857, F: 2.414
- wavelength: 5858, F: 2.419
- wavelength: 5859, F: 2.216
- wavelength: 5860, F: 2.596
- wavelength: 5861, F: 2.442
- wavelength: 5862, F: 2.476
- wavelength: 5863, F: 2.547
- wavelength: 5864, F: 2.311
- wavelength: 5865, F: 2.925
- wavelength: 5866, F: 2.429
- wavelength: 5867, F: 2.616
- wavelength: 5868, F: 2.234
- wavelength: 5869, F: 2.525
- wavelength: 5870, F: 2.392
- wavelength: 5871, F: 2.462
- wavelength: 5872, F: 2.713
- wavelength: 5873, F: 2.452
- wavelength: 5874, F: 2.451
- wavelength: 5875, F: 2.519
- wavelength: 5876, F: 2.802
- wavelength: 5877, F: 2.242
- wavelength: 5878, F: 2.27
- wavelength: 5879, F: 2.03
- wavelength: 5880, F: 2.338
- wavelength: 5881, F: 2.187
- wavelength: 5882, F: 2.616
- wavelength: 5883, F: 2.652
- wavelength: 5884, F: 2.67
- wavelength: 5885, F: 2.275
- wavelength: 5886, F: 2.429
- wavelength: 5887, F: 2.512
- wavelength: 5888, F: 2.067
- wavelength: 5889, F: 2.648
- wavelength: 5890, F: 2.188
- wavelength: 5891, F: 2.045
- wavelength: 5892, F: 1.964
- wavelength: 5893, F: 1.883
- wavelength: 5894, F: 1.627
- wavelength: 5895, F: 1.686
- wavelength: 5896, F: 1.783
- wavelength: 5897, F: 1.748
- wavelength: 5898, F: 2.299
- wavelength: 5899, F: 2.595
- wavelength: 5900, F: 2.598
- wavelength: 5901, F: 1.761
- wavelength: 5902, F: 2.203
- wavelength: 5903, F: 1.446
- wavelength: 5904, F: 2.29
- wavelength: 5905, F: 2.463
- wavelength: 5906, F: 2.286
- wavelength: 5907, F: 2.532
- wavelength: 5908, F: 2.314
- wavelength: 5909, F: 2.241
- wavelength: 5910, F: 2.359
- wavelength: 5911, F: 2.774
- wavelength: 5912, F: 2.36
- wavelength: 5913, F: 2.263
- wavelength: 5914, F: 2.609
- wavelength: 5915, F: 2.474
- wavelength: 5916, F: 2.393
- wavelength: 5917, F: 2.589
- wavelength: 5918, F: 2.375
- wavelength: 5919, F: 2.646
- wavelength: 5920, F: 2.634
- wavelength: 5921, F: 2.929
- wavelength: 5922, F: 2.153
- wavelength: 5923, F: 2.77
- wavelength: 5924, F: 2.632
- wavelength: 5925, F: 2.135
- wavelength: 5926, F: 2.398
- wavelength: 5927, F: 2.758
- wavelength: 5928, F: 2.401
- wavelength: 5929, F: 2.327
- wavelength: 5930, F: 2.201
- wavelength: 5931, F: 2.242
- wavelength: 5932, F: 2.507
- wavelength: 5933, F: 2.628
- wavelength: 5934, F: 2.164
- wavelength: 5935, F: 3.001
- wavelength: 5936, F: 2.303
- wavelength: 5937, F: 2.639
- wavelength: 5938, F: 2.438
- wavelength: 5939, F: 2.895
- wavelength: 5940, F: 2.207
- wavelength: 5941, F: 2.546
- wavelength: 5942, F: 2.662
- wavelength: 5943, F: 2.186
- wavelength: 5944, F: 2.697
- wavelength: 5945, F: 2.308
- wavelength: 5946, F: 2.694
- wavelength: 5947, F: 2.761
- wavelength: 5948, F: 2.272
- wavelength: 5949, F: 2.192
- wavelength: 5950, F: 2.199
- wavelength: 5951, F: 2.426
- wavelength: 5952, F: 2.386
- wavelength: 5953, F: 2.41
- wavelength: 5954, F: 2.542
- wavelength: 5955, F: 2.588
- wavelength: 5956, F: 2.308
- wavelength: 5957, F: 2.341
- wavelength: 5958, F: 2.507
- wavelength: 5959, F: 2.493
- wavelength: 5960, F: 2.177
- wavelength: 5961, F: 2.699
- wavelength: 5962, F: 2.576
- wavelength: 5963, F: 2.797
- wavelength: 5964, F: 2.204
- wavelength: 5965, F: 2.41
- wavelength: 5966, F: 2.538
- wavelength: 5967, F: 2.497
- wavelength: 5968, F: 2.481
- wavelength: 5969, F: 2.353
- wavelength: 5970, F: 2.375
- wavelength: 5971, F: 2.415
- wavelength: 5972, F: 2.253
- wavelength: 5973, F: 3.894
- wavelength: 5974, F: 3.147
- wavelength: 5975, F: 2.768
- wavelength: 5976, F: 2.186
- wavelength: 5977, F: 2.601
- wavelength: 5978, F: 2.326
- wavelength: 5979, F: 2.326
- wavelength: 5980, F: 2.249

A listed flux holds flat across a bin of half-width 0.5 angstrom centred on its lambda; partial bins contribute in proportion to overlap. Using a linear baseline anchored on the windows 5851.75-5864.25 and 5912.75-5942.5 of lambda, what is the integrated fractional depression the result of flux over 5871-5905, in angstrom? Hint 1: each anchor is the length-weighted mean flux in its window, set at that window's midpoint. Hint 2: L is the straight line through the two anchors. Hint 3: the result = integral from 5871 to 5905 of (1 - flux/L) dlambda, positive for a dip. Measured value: 3.2 angstrom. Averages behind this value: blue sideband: 2.47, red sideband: 2.5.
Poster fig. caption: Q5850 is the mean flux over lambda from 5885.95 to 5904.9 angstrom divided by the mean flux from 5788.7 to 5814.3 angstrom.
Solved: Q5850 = 0.85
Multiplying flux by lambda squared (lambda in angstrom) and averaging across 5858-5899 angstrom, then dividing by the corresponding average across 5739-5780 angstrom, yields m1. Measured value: 0.95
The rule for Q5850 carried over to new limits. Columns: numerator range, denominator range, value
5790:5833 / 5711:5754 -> 0.97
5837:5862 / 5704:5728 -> 1.03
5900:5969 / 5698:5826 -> 0.96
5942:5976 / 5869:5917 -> 1.09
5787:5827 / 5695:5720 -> 1.00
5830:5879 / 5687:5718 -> 1.04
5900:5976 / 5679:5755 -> 0.97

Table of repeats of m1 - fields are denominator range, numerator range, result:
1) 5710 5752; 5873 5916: 0.94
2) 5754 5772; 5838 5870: 1.03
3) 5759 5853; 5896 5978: 1.01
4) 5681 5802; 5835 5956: 1.02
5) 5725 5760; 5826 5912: 0.97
